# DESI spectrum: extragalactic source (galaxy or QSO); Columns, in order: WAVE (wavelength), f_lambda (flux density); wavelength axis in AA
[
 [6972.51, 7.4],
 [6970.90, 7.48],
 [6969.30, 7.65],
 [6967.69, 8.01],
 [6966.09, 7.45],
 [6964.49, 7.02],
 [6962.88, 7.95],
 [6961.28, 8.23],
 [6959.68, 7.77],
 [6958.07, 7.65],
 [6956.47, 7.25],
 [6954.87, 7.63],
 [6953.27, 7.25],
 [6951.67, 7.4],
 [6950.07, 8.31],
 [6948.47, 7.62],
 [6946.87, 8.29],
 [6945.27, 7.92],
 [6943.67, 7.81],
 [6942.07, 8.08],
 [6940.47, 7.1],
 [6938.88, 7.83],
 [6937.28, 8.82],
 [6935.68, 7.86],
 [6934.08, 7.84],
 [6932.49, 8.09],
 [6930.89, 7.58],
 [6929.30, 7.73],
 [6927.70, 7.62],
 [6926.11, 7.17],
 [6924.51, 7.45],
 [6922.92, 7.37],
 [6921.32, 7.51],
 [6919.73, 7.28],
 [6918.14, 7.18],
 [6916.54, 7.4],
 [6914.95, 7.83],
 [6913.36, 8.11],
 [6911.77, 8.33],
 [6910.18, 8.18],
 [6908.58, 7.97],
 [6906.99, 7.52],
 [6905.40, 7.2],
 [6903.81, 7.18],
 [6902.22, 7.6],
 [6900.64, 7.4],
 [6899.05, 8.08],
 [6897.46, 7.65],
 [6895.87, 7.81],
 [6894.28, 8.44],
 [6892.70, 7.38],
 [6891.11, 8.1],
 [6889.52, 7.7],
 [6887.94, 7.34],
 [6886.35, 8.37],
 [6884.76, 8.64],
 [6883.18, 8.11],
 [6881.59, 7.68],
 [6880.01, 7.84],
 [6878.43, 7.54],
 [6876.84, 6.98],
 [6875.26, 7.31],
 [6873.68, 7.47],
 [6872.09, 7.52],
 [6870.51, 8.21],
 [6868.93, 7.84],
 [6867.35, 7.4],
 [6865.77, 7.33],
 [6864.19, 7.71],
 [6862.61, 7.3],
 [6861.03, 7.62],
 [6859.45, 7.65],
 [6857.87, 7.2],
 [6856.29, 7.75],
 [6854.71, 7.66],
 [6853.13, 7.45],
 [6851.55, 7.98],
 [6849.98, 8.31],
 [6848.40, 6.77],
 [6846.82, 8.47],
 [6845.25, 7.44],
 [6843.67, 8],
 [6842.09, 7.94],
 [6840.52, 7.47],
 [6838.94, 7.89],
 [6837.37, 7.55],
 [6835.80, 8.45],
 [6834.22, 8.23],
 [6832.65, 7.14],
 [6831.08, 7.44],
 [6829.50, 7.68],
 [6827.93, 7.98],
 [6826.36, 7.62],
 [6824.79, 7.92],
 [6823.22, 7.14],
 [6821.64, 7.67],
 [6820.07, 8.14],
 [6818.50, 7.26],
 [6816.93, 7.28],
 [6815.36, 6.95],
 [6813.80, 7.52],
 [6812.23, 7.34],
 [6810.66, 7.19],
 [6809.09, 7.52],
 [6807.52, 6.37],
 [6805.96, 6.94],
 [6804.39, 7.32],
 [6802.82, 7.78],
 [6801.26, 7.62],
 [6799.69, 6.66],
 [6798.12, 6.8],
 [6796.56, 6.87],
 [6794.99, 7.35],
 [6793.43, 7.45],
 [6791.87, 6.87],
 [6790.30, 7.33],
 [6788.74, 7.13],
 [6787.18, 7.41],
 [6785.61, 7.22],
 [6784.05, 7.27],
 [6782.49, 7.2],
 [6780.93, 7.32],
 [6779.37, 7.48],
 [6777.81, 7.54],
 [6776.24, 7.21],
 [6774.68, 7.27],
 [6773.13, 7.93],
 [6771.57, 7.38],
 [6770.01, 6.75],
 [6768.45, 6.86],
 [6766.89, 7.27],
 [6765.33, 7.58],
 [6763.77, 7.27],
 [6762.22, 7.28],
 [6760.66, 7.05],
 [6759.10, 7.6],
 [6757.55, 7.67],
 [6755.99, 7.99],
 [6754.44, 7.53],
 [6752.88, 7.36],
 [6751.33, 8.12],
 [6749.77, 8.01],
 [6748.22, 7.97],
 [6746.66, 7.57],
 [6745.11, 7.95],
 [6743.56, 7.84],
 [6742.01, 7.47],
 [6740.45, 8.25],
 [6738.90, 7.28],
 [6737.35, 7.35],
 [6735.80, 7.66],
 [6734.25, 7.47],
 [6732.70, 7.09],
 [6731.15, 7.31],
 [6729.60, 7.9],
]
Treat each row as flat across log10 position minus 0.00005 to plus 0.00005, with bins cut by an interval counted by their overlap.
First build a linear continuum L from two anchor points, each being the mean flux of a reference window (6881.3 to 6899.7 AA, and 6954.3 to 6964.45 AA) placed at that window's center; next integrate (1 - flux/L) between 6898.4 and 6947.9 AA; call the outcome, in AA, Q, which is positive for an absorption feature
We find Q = 0.7 AA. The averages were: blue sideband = 7.94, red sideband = 7.69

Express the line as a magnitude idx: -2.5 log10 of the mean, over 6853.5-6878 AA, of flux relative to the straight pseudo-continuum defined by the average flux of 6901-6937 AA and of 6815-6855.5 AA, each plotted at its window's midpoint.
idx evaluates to 0.022 mag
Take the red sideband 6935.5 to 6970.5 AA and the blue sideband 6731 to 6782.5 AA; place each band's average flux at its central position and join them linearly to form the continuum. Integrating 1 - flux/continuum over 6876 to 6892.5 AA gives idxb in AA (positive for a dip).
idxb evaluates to -0.3 AA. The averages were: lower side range 7.5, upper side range 7.76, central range 7.81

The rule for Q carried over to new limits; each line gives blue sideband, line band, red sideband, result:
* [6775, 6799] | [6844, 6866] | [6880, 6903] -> 0.1 AA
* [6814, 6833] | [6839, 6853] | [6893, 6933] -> -0.4 AA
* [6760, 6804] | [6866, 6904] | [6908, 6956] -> -0.7 AA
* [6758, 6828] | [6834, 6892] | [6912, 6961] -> -1.8 AA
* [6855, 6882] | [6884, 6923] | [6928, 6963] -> -0.4 AA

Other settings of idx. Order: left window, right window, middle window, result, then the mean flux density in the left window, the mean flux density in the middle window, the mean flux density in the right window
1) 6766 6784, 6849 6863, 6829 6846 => -0.02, 7.29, 7.75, 7.65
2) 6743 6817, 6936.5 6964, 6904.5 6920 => 0.00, 7.36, 7.71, 7.81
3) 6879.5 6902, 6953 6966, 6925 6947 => -0.02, 7.89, 7.82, 7.6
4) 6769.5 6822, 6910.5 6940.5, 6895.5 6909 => 0.01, 7.28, 7.59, 7.71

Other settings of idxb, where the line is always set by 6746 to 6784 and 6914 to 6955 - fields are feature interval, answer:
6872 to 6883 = 0.2 AA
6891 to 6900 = -0.3 AA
